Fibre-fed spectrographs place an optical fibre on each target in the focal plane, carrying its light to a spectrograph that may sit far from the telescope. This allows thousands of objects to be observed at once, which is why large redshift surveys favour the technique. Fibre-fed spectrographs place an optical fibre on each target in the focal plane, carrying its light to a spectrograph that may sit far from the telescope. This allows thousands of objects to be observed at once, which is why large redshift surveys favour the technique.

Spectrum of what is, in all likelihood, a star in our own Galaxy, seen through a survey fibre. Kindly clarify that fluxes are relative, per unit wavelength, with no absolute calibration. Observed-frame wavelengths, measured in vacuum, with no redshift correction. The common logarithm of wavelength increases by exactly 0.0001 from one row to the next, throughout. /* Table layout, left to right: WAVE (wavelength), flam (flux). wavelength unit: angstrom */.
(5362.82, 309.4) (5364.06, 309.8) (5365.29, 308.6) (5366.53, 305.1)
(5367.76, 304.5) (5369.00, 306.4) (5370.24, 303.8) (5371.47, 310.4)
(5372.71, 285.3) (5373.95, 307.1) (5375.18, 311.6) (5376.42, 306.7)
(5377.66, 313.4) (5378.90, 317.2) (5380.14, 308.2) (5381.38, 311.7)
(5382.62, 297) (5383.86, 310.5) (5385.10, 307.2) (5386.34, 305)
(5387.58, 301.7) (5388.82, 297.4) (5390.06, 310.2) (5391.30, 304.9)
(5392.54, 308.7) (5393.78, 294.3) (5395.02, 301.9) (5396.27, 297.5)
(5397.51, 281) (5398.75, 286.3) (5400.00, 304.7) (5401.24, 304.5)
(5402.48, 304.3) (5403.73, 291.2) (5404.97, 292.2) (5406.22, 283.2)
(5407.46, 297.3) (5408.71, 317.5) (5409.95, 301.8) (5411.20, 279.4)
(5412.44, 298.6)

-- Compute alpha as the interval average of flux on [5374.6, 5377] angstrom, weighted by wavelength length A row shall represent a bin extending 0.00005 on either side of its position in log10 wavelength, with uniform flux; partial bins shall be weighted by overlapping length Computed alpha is 309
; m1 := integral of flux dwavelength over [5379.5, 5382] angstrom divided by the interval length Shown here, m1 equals 310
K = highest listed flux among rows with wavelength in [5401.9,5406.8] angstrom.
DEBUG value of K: 304.3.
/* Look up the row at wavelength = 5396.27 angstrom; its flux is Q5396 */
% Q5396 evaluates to 297.5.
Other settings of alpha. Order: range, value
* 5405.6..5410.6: 300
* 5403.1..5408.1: 291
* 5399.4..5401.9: 305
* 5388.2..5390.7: 304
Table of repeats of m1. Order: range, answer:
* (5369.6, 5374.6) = 302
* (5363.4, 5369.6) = 307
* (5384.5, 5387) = 306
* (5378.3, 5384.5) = 309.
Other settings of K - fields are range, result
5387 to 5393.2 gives 310.2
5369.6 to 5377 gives 311.6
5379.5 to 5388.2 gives 311.7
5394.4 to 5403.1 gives 304.7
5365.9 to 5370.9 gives 306.4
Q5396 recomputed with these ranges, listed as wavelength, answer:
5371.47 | 310.4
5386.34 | 305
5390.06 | 310.2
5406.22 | 283.2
